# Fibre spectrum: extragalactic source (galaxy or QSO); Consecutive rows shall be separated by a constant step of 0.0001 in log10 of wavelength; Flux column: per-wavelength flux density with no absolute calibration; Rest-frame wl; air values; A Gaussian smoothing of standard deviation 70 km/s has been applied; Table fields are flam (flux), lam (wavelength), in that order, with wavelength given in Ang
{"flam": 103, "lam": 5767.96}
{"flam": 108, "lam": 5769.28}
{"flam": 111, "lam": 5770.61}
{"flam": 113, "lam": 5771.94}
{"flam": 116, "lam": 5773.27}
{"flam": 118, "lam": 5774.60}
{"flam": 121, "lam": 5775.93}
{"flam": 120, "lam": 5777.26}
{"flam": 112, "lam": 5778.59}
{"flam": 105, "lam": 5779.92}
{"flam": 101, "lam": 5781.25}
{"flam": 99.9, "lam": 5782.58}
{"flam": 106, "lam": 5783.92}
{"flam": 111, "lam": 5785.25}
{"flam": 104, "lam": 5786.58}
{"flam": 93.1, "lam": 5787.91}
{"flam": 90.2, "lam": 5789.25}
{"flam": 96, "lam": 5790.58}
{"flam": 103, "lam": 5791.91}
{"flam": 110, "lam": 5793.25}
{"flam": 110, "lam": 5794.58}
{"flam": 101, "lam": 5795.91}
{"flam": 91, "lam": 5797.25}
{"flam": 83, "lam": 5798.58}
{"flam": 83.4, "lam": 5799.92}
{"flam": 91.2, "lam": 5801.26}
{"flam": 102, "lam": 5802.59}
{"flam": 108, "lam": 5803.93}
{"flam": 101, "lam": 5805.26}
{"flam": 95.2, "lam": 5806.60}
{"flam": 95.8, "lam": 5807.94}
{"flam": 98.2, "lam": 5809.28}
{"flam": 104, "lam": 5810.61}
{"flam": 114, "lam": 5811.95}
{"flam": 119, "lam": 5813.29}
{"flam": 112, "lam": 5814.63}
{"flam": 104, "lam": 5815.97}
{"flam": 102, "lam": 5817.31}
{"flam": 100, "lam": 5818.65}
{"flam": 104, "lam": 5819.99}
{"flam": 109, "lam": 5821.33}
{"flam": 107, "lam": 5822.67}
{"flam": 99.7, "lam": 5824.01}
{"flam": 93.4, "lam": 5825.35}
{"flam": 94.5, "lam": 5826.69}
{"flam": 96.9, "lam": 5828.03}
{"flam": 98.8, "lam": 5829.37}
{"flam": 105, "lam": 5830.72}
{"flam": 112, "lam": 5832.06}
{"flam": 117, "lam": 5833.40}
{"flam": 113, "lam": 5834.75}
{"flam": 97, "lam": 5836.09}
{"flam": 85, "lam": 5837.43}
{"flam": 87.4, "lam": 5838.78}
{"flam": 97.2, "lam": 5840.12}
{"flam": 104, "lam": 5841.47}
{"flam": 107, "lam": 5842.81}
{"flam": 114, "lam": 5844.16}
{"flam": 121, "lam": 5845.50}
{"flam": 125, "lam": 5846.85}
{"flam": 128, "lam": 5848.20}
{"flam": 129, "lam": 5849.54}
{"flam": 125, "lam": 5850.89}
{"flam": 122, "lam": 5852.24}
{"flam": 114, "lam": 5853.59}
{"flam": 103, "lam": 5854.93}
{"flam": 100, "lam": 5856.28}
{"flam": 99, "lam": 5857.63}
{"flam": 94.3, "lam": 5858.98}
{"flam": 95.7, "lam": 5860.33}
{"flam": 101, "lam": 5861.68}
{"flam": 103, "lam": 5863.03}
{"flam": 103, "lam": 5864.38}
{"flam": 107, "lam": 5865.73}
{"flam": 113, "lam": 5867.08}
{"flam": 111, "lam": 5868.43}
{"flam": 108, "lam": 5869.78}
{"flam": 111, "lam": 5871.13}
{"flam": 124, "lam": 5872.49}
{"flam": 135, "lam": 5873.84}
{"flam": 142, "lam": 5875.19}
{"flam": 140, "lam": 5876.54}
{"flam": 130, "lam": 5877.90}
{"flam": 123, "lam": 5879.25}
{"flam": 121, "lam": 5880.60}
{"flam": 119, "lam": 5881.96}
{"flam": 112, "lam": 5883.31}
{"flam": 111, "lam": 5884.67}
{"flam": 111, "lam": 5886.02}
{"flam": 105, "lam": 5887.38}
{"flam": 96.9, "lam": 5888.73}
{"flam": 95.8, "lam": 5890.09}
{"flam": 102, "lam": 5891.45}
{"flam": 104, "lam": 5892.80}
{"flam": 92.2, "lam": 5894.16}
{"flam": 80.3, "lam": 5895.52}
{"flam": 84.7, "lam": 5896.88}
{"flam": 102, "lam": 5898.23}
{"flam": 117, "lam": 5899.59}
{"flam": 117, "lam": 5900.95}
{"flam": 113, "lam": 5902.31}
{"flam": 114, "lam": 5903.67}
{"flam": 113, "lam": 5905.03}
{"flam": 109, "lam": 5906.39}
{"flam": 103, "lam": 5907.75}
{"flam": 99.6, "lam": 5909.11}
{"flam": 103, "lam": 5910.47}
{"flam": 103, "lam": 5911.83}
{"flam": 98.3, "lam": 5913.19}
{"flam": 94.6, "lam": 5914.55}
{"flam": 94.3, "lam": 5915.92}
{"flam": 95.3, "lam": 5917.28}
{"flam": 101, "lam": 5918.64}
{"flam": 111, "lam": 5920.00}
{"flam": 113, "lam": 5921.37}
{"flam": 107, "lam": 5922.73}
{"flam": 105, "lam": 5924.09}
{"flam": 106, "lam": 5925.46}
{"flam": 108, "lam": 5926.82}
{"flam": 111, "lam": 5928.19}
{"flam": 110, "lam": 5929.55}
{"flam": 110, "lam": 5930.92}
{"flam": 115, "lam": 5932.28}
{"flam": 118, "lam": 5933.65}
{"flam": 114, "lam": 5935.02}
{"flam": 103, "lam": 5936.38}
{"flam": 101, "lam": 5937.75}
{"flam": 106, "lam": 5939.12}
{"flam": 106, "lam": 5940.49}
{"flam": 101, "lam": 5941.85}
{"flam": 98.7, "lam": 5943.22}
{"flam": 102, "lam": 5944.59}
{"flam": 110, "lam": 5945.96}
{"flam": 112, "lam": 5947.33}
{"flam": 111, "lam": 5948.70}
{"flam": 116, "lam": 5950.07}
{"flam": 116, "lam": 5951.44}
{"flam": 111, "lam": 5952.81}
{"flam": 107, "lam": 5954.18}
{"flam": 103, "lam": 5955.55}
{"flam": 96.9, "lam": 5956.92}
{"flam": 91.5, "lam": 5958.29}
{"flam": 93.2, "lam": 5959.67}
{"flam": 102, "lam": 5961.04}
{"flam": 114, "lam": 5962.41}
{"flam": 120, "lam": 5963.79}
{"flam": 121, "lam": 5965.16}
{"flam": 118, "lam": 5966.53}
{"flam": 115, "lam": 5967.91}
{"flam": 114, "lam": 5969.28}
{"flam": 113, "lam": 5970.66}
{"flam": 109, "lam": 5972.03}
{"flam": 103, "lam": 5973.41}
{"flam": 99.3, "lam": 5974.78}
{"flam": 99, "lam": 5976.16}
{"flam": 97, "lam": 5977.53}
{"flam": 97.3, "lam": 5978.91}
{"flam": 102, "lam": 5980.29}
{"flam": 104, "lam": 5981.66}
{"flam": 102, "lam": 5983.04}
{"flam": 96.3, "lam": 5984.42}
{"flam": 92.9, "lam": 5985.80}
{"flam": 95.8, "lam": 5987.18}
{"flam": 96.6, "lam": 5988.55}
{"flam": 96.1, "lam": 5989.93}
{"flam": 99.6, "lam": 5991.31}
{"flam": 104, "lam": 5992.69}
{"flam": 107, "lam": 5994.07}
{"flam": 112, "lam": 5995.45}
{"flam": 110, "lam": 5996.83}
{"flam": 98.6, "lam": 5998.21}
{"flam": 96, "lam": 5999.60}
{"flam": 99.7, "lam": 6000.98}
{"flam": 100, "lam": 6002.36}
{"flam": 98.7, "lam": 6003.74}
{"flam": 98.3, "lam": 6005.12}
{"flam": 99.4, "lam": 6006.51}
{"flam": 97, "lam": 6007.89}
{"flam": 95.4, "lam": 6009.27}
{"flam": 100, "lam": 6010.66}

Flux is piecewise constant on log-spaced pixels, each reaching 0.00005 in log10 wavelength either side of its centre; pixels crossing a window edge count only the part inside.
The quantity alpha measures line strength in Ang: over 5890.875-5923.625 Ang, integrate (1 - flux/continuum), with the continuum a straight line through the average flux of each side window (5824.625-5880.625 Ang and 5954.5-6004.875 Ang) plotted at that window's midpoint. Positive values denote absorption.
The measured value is 1.36 Ang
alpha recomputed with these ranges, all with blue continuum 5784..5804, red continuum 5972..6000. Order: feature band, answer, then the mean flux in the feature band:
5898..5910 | -1.23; 110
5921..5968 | -3.78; 108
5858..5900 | -4.22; 109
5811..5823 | -1.11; 108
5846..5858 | -2.12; 117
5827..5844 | -0.52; 102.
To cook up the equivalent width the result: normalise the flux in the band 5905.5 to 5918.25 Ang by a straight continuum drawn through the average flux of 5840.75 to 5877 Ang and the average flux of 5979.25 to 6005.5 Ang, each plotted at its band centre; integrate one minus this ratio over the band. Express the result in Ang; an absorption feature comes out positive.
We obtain 0.98 Ang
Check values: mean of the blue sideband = 114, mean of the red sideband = 101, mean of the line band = 100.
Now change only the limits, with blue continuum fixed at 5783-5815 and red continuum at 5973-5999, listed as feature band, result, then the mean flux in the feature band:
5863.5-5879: -3.0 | 120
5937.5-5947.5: -0.4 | 104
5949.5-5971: -1.9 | 109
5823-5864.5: -2.2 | 106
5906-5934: -1.3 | 105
